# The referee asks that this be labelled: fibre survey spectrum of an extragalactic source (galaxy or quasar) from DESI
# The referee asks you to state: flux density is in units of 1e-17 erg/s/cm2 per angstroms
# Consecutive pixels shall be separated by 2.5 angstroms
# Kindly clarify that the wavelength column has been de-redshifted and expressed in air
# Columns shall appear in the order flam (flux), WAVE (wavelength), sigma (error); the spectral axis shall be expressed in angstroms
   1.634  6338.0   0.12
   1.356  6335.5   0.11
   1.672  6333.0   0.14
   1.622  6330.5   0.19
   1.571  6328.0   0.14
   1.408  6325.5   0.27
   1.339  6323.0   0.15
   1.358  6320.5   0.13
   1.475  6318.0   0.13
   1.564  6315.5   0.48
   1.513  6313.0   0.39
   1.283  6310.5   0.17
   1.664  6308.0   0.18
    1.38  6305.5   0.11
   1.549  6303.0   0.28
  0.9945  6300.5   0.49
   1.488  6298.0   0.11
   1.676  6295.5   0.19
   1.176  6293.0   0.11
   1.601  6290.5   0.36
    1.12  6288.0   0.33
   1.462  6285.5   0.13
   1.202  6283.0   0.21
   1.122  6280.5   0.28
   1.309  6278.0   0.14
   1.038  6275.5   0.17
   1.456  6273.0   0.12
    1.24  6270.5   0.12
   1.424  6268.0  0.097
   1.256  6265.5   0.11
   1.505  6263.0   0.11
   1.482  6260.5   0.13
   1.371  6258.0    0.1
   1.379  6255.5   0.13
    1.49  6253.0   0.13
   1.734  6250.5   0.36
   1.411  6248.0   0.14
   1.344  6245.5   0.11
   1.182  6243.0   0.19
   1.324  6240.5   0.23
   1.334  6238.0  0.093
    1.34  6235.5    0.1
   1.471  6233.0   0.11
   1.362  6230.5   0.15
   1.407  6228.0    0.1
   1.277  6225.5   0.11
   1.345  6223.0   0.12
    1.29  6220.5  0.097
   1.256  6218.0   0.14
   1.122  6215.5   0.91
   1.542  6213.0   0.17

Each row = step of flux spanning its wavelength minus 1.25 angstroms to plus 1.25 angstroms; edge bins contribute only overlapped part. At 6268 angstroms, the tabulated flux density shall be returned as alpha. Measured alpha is 1.424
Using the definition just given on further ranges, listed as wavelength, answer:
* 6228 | 1.407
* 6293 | 1.176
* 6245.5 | 1.344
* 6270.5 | 1.24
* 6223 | 1.345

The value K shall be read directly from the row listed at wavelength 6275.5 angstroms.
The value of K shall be 1.038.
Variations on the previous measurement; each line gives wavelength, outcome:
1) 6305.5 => 1.38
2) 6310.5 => 1.283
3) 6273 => 1.456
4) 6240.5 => 1.324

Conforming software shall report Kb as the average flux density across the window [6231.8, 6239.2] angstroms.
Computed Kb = 1.38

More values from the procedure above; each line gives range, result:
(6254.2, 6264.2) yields 1.43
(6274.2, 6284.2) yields 1.17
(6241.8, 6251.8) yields 1.42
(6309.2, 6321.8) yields 1.44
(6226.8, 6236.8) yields 1.39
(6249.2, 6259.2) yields 1.49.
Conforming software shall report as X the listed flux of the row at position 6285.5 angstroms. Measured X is 1.462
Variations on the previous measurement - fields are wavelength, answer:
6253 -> 1.49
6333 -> 1.672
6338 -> 1.634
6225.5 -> 1.277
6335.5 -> 1.356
